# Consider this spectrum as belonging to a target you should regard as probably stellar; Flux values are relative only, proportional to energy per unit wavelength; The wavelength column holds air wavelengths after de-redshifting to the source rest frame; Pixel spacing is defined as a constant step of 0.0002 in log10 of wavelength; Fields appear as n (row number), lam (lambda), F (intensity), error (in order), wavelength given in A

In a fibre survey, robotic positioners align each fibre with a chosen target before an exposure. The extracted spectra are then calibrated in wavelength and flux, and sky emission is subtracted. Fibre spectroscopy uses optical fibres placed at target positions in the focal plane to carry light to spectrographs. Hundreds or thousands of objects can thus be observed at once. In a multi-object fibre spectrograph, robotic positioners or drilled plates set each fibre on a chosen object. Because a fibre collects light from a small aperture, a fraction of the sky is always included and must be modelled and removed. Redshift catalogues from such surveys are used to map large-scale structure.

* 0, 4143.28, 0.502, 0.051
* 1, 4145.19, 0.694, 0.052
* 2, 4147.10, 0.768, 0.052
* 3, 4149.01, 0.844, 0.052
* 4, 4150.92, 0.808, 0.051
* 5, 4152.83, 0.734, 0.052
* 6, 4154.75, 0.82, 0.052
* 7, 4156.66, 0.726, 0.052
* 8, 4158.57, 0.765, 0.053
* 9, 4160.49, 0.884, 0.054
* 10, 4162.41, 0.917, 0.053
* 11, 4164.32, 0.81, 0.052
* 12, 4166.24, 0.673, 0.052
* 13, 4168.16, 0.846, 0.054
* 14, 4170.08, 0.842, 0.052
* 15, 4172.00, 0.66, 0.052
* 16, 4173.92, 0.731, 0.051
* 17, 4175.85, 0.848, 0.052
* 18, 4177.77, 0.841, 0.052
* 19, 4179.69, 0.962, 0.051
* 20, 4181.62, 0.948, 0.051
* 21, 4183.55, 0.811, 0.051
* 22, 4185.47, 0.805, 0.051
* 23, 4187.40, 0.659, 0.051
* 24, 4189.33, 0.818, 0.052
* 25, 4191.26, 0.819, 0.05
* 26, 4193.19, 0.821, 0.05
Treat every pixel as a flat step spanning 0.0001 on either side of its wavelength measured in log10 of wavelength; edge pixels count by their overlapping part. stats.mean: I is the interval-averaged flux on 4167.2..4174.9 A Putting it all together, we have 0.769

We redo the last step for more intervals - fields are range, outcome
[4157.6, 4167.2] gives 0.81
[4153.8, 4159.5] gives 0.771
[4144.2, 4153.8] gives 0.768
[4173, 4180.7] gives 0.846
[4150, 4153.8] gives 0.77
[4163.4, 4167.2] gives 0.74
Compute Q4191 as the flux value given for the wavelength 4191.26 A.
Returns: 0.819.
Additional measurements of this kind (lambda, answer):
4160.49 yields 0.884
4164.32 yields 0.81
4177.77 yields 0.841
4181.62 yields 0.948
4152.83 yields 0.734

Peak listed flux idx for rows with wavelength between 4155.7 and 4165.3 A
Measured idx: 0.917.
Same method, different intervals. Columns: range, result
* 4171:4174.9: 0.731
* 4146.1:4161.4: 0.884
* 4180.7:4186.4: 0.948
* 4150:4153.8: 0.808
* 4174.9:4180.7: 0.962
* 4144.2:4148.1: 0.768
